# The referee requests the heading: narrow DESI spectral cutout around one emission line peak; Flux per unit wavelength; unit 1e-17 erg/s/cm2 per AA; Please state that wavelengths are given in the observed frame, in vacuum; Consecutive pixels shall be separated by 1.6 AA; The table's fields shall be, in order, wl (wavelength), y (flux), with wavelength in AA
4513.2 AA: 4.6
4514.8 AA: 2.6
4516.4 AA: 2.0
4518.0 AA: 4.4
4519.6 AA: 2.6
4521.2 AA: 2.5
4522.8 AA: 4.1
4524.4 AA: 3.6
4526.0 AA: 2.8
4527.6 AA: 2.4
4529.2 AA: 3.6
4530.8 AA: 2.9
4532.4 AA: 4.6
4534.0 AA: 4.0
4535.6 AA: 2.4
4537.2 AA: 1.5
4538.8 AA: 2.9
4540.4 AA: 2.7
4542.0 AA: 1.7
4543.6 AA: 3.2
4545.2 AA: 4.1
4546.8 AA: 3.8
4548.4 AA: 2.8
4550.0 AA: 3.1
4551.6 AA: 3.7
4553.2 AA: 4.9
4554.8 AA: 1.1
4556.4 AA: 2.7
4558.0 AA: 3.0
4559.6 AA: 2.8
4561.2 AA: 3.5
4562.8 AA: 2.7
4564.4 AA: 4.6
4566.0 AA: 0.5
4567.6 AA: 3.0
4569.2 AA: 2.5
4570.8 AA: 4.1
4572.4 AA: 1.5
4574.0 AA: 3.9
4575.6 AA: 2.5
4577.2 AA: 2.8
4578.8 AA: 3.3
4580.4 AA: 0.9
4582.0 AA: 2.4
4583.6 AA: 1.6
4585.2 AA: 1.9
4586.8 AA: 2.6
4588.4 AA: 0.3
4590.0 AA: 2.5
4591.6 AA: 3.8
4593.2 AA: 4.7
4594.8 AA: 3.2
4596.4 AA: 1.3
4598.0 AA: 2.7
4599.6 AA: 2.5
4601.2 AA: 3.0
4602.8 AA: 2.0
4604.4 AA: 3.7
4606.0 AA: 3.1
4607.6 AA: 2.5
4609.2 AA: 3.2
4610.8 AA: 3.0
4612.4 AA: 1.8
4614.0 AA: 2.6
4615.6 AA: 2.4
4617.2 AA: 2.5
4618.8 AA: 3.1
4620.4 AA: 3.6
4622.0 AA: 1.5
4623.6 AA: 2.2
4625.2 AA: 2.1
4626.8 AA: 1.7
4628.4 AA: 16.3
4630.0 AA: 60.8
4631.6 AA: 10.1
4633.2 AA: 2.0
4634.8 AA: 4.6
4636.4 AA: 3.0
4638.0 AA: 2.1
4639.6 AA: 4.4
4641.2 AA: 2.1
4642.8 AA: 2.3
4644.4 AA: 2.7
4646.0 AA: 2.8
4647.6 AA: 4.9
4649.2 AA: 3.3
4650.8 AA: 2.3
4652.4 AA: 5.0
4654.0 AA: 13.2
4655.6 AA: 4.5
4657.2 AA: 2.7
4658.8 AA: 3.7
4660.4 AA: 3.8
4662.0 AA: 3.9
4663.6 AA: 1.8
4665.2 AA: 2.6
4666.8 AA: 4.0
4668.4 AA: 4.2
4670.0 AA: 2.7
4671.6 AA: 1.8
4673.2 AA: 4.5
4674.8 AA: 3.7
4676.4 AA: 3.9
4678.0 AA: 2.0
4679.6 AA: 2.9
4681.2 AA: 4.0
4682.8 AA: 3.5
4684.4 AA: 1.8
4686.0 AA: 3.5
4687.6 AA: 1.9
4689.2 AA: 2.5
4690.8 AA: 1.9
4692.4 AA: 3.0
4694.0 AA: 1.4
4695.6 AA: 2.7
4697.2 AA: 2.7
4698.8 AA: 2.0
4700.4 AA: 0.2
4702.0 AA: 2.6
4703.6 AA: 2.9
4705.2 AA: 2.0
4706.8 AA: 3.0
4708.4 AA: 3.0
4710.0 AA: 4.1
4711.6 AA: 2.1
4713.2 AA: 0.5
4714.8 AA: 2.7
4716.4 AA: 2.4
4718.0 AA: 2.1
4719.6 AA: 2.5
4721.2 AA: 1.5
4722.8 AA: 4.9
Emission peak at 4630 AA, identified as H-gamma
